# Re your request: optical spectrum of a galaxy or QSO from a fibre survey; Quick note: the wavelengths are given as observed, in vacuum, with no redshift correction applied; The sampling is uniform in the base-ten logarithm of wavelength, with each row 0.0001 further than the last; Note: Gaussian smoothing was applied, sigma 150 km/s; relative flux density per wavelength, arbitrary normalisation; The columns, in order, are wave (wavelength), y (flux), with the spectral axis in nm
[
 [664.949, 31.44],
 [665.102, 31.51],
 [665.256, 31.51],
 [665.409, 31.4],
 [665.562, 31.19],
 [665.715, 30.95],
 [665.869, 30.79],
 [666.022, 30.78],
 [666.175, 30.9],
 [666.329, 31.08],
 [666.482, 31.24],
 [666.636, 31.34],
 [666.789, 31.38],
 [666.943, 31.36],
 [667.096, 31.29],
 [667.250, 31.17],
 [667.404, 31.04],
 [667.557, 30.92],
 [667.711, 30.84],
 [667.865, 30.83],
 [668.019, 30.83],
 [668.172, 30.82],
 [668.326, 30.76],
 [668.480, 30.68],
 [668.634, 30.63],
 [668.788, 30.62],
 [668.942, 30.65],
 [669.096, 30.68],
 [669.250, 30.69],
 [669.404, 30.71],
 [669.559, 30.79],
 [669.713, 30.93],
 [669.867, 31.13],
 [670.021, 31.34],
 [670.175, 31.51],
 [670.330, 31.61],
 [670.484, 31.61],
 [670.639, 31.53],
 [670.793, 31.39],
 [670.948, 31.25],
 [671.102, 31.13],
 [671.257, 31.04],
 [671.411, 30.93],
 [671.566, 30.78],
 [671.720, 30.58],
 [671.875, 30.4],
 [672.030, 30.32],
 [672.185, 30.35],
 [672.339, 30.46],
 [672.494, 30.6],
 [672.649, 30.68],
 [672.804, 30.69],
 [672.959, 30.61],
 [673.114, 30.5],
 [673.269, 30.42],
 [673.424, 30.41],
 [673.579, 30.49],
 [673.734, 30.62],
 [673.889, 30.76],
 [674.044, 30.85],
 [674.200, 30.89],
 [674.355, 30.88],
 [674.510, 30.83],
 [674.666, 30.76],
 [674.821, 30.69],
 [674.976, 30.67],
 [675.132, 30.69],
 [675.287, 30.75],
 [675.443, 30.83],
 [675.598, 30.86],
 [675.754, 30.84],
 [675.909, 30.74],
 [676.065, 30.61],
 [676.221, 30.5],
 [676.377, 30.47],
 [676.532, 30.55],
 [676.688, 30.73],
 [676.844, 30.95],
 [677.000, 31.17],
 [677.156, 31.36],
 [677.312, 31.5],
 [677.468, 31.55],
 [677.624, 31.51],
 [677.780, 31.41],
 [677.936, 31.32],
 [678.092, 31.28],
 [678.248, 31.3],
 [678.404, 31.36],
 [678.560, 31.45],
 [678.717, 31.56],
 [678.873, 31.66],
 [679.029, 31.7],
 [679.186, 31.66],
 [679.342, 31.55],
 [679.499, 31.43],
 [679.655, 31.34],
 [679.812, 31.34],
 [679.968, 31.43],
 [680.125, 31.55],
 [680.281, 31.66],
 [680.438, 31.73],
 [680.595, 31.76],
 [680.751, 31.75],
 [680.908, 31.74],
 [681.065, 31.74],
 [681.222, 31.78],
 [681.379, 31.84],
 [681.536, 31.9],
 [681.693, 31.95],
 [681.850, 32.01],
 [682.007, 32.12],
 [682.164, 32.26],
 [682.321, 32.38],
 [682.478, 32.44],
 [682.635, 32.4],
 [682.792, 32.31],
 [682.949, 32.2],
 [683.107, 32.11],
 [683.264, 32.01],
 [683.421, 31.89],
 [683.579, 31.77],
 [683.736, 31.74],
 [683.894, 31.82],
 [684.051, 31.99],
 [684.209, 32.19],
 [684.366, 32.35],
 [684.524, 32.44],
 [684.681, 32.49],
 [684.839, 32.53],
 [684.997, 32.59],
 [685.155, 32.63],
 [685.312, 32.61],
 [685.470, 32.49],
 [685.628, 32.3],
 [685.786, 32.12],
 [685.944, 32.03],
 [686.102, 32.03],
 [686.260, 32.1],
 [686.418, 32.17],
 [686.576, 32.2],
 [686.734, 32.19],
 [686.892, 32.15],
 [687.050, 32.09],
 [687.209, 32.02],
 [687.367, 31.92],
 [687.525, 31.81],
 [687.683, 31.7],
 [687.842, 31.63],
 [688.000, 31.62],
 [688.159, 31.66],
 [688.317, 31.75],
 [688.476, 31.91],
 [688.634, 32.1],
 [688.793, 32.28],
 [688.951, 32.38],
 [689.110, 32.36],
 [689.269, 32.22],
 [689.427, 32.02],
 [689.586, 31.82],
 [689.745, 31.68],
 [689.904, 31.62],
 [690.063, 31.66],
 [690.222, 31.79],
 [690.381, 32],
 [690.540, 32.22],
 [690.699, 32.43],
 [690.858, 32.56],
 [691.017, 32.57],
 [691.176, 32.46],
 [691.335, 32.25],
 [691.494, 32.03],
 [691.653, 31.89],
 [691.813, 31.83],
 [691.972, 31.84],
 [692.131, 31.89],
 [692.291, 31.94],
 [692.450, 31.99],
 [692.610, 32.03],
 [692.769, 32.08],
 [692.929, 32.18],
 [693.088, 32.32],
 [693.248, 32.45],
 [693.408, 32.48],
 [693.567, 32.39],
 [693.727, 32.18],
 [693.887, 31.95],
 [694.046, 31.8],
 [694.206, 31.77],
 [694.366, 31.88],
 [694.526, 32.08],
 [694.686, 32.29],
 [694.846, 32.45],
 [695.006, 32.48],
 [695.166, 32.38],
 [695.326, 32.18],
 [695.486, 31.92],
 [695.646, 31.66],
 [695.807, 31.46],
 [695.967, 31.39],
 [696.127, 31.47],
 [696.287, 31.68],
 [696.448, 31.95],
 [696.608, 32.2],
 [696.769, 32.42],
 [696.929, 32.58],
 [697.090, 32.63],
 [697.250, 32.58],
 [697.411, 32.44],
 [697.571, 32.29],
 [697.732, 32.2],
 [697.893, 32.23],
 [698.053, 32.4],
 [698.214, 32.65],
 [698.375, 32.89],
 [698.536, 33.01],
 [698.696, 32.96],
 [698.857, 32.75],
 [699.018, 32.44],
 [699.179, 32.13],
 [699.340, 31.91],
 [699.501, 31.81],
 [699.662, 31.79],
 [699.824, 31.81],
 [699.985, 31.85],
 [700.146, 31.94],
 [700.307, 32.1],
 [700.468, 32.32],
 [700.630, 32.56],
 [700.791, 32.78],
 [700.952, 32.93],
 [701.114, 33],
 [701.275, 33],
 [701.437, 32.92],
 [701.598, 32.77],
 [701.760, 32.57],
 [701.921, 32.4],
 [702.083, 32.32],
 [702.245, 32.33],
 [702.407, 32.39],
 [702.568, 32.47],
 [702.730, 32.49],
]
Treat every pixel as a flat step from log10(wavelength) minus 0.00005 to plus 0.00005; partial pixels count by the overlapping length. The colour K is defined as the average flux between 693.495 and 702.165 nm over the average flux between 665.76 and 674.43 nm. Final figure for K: 1.0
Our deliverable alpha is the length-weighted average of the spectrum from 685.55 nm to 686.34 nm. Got 32.1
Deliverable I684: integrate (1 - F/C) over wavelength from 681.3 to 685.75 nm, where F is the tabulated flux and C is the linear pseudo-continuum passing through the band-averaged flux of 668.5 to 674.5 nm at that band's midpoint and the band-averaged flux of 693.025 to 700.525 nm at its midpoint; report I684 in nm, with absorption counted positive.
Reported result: -0.10 nm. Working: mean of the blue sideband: 30.8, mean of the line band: 32.2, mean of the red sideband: 32.2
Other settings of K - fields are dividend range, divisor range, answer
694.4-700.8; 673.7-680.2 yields 1.04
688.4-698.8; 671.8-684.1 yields 1.03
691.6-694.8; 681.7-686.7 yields 1.00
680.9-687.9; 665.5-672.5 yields 1.04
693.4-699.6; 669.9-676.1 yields 1.05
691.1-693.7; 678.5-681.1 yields 1.02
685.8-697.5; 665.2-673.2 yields 1.04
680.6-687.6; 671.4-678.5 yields 1.04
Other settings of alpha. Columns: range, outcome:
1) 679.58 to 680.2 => 31.4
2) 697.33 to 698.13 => 32.3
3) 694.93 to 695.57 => 32.3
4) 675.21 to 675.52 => 30.7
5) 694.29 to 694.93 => 32.2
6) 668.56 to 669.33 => 30.7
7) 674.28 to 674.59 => 30.8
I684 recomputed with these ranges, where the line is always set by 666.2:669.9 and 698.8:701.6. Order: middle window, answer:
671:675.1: 0.063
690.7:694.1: -0.015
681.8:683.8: -0.034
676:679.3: 0.014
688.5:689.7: -0.010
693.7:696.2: 0.014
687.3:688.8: 0.000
